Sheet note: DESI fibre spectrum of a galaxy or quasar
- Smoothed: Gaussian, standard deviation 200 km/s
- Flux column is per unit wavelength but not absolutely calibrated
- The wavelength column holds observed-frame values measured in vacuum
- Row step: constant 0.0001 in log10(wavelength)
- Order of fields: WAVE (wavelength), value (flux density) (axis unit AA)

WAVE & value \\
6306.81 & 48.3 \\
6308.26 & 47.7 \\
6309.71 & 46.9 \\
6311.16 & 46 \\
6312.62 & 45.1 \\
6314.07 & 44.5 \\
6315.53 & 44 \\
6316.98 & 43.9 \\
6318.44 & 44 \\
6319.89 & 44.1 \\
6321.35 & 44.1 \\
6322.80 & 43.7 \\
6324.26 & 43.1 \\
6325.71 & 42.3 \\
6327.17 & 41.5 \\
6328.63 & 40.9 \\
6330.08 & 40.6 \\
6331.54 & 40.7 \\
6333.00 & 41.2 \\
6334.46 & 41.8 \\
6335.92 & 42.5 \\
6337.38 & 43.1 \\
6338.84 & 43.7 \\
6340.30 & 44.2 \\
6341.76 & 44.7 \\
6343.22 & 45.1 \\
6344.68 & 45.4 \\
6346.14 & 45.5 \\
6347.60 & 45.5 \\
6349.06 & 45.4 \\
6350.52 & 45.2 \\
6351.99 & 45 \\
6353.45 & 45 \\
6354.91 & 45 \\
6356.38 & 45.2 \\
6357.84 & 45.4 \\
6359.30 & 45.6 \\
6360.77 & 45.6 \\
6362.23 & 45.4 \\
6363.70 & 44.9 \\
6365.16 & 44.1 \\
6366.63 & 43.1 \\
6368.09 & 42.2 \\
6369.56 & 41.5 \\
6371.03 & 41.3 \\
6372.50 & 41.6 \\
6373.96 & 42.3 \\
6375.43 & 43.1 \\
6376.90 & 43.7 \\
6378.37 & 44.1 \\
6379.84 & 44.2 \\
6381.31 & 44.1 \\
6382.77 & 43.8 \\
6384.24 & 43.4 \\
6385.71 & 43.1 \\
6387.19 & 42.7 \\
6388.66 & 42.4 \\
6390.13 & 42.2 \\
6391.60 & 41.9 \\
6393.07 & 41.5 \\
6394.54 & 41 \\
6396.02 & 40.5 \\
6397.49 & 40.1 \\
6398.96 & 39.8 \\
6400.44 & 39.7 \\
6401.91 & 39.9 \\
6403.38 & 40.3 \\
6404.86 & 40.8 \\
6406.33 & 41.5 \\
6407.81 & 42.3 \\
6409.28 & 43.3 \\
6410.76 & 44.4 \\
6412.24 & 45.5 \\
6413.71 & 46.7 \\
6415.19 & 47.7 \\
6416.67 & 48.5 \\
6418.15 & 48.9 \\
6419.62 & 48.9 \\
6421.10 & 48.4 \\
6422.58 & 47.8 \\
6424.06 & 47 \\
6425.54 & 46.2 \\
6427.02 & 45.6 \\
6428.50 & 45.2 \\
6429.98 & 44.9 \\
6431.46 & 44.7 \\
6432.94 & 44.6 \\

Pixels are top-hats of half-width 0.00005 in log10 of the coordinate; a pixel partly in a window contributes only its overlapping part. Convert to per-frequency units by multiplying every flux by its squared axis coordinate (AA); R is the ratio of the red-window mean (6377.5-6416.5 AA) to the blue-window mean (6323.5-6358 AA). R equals 0.99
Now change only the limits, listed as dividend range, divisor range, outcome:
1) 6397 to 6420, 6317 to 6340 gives 1.05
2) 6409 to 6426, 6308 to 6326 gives 1.09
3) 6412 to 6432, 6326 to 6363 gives 1.09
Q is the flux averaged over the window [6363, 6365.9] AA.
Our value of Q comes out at 44.5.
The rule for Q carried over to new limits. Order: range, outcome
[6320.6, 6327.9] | 42.9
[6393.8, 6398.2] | 40.5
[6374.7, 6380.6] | 43.7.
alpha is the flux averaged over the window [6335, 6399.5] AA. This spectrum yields 43.5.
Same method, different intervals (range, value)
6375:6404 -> 42.1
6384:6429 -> 43.8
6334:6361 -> 44.7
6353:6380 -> 43.8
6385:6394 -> 42.3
